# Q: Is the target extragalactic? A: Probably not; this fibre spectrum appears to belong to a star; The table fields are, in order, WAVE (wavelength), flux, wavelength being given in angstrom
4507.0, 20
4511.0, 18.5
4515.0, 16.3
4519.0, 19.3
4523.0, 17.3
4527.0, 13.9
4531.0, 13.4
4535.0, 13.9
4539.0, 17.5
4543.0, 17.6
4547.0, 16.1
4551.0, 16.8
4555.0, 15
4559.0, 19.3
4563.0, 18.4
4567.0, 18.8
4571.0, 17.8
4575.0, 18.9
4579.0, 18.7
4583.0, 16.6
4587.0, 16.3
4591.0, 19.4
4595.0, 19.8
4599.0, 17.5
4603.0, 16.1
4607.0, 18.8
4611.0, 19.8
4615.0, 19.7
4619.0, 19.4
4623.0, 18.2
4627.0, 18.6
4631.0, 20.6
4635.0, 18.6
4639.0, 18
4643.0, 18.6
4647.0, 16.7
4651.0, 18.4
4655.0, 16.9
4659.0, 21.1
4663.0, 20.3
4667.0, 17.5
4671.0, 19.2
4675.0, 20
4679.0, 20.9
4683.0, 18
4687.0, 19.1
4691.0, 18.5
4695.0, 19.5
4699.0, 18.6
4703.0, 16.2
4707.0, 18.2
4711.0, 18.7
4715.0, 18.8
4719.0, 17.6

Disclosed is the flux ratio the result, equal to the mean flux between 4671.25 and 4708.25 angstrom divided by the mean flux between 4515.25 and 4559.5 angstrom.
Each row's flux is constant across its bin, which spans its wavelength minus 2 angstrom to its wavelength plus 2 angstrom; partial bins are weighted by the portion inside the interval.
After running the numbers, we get 1.2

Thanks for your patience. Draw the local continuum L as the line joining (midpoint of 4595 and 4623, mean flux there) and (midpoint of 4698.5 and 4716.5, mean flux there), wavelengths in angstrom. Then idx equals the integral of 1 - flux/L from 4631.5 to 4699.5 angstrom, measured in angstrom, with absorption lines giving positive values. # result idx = -2.2 angstrom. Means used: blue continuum 18.6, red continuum 18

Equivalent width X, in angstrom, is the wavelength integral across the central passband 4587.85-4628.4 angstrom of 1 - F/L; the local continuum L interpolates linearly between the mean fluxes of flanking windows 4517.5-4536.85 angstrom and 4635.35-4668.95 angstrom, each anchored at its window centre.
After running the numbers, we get -2.95 angstrom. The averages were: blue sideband 15.5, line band 18.7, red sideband 18.4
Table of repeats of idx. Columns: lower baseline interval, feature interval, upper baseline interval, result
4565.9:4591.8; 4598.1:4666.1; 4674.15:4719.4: -1.4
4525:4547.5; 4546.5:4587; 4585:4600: -1.6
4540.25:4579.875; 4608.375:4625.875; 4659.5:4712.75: -0.9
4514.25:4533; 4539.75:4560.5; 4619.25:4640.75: -0.3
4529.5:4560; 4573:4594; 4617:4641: -0.8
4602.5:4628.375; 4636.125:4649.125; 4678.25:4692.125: 0.7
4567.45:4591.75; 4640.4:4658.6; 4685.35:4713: 0.2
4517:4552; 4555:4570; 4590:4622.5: -0.9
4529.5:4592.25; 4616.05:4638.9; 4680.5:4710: -1.6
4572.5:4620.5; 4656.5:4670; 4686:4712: -0.8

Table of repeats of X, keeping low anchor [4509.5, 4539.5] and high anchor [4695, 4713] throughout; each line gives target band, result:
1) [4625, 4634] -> -1.1 angstrom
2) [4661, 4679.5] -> -1.8 angstrom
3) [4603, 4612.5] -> -0.9 angstrom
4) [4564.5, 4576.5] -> -1.3 angstrom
